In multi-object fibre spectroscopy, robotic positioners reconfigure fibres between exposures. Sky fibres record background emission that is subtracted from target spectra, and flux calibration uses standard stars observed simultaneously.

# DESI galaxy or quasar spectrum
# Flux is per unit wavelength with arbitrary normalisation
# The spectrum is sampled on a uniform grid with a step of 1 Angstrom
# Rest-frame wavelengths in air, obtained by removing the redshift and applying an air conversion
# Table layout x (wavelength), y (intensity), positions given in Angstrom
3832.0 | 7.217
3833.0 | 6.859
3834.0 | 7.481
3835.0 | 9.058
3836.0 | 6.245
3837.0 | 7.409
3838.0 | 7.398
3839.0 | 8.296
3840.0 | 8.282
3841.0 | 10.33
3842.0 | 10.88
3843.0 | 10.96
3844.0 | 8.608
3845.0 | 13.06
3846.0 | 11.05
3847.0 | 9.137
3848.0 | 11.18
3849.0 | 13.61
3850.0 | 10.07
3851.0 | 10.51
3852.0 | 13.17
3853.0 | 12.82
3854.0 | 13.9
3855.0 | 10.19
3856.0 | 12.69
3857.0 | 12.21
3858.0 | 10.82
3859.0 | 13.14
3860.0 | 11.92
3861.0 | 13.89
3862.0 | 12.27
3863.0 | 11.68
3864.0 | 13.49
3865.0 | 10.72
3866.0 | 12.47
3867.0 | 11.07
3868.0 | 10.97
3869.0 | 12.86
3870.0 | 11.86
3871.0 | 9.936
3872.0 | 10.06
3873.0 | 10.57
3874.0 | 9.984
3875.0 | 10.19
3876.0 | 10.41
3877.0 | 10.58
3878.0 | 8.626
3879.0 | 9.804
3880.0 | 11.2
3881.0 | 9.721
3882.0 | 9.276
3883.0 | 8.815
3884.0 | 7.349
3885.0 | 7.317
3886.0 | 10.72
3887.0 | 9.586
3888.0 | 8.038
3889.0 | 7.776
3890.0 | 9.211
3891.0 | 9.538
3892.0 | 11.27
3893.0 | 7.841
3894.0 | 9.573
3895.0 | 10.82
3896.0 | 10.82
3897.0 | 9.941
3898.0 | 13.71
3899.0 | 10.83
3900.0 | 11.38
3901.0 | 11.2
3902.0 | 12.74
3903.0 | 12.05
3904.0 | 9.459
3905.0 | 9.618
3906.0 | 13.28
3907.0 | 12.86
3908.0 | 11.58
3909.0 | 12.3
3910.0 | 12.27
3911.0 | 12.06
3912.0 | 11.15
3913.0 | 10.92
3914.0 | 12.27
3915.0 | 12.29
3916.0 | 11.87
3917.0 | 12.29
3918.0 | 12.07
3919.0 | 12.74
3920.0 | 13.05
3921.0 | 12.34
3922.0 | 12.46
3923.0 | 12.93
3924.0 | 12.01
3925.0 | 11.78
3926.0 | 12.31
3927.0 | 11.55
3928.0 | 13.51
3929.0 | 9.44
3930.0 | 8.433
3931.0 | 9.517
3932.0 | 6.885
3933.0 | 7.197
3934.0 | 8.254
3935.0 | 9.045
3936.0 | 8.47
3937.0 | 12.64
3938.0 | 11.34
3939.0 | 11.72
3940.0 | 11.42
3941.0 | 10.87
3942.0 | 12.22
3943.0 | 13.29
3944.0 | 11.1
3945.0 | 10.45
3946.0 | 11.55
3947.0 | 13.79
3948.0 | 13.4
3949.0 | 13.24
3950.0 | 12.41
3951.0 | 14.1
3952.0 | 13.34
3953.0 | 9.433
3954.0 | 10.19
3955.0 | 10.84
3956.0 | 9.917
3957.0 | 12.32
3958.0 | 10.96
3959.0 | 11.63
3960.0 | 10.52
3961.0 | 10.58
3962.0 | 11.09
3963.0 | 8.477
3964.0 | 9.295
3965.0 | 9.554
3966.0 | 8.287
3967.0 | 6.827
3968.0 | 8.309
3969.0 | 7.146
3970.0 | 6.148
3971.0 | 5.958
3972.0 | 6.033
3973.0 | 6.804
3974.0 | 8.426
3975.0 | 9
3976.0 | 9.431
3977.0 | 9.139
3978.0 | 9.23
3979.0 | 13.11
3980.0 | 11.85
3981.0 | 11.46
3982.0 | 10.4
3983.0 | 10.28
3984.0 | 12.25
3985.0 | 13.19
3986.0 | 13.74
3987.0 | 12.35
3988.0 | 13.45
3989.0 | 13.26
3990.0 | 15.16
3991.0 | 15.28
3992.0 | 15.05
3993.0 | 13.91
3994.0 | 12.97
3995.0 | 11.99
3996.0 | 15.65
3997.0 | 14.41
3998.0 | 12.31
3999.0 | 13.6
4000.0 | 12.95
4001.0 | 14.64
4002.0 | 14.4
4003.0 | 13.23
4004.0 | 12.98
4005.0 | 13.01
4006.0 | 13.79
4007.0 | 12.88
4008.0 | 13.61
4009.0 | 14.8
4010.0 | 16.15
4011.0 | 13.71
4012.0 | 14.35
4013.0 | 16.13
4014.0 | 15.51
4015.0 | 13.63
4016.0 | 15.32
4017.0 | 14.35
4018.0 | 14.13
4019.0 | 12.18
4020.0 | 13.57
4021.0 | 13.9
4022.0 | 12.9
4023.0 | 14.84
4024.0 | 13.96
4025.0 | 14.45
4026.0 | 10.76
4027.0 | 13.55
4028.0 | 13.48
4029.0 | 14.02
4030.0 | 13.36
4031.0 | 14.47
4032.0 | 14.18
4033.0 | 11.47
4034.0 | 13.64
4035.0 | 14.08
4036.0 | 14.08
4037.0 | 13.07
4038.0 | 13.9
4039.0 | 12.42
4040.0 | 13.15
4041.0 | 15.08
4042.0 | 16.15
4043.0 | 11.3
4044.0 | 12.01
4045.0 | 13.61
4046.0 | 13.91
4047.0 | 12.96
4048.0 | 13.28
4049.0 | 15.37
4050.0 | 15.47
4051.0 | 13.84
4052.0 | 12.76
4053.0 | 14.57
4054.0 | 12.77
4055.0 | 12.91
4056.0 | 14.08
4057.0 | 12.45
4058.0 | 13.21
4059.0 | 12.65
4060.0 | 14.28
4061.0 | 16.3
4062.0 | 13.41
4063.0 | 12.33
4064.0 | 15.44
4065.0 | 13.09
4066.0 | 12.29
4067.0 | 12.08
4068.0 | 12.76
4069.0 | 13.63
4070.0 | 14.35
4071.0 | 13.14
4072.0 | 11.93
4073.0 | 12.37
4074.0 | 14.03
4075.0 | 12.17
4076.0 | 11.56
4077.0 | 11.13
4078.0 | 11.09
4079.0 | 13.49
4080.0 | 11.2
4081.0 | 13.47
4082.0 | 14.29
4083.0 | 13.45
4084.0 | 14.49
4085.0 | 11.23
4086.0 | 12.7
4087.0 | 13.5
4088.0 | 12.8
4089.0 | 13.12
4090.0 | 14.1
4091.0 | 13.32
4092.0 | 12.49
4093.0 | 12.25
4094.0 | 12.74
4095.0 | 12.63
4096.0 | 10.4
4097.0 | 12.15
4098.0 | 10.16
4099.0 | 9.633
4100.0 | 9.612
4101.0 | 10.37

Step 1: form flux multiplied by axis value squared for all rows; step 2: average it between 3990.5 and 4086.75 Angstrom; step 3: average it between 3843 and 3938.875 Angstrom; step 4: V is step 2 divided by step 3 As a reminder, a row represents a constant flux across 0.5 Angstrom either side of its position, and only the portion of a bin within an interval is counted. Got 1.33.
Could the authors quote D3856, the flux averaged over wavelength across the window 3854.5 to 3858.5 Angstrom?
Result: 11.5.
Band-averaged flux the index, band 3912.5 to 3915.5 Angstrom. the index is 11.8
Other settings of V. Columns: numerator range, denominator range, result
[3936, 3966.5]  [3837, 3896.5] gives 1.12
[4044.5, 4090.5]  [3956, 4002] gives 1.24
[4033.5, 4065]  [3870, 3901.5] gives 1.50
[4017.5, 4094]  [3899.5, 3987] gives 1.30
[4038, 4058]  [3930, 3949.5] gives 1.33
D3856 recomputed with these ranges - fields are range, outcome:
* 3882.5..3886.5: 8.55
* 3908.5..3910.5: 12.3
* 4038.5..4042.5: 14.2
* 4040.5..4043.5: 14.2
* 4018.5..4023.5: 13.5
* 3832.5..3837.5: 7.41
